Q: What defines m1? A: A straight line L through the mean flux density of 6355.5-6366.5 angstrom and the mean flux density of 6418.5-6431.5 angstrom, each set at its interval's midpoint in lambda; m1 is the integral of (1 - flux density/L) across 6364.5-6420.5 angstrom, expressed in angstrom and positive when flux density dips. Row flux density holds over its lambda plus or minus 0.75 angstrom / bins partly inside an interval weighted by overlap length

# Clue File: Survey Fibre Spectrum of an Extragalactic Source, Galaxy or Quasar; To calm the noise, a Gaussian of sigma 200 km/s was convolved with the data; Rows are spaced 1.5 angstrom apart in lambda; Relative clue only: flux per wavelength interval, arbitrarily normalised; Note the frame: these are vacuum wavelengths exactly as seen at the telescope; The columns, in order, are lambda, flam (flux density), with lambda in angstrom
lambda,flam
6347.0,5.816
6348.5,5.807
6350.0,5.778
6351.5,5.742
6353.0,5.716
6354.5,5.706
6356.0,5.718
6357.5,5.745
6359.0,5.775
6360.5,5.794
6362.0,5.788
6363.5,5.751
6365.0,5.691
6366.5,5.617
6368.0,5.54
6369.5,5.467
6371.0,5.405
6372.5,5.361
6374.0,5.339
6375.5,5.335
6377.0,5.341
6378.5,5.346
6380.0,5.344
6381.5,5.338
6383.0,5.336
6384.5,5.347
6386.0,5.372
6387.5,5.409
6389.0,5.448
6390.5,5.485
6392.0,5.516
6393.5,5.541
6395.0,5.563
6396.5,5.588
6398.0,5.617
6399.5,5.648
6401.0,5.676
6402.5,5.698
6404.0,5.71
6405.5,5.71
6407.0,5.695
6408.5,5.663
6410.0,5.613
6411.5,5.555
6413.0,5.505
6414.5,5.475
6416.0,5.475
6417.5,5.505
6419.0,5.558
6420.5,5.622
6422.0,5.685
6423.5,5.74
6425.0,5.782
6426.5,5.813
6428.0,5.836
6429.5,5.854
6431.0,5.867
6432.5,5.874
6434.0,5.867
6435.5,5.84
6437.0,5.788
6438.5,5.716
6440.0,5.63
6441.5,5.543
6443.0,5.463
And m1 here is 2.3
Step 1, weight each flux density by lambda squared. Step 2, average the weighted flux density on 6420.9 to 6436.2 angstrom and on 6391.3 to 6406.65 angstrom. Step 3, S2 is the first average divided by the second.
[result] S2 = 1.04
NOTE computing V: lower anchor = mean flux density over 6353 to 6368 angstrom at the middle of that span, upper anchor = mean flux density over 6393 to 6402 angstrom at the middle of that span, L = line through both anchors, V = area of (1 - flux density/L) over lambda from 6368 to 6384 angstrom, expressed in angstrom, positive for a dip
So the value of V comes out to 0.9 angstrom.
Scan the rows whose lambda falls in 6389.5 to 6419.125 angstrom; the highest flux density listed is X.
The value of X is 5.71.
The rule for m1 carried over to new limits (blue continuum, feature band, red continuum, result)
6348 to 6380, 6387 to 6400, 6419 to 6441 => 0.32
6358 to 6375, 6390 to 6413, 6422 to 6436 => 0.42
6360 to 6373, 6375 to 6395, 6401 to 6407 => 0.88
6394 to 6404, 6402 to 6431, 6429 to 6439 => 0.36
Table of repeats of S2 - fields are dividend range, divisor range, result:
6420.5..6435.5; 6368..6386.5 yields 1.10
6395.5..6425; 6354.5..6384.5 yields 1.03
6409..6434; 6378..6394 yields 1.06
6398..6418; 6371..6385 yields 1.06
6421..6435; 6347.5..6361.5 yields 1.03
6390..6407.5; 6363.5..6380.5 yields 1.04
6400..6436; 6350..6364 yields 1.01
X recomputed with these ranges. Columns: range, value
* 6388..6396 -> 5.563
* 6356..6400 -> 5.794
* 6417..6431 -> 5.867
